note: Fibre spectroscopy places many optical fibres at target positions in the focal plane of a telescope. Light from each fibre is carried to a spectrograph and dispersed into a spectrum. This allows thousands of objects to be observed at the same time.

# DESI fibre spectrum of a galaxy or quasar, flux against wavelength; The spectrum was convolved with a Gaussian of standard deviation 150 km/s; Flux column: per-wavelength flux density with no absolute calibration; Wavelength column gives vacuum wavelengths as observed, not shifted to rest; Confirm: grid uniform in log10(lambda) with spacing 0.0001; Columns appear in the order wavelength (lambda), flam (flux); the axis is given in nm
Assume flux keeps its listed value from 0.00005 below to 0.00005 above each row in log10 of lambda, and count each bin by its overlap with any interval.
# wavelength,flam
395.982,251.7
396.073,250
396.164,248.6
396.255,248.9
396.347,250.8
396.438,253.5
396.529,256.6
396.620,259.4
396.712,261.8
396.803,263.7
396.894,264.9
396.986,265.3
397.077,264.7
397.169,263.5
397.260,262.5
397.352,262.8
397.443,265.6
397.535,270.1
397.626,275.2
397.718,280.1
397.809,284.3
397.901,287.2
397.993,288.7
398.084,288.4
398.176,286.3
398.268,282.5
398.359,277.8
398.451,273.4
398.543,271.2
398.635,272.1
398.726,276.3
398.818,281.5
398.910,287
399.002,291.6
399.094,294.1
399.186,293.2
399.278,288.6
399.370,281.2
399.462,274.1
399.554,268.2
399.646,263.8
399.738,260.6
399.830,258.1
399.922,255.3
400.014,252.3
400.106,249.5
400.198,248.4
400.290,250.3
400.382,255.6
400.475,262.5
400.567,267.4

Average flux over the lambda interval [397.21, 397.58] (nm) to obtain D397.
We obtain 265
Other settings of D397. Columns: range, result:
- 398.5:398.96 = 278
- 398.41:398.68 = 272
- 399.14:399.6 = 281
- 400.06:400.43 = 251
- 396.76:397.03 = 264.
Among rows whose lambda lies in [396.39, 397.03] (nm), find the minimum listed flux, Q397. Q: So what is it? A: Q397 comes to 253.5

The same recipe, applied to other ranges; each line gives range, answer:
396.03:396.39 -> 248.6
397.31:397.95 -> 262.8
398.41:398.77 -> 271.2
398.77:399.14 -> 281.5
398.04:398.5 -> 273.4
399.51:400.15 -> 249.5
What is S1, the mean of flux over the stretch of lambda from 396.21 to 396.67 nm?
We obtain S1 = 254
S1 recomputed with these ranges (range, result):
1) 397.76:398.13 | 287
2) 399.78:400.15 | 254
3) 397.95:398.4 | 285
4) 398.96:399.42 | 289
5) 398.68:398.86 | 280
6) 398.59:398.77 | 275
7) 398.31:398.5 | 276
